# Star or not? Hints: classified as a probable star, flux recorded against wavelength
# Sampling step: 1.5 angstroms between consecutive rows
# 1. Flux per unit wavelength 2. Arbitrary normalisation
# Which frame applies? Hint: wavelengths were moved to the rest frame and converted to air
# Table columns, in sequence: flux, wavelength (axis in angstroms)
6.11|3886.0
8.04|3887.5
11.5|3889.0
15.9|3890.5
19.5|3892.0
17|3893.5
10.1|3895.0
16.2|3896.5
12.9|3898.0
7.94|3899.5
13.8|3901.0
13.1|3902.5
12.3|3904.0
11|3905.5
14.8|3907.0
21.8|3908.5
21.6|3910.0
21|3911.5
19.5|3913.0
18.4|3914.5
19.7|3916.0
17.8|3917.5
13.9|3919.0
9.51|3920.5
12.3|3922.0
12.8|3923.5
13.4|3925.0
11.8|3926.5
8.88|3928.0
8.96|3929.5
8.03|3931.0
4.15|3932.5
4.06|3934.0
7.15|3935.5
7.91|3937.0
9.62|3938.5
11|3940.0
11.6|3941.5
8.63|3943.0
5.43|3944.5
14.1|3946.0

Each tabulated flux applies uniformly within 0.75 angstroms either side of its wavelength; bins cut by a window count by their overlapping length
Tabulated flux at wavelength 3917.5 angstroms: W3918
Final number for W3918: 17.8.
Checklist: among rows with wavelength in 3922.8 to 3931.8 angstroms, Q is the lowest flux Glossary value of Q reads 8.03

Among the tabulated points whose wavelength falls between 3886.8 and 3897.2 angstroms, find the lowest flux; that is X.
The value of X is 8.04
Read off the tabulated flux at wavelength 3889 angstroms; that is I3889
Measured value 11.5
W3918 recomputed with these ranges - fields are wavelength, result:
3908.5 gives 21.8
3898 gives 12.9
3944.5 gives 5.43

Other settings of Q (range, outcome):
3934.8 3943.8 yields 7.15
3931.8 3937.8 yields 4.06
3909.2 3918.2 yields 17.8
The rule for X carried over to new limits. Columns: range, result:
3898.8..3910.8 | 7.94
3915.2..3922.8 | 9.51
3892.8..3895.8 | 10.1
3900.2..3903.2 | 13.1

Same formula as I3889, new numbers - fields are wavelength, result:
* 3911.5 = 21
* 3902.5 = 13.1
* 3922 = 12.3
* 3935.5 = 7.15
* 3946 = 14.1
